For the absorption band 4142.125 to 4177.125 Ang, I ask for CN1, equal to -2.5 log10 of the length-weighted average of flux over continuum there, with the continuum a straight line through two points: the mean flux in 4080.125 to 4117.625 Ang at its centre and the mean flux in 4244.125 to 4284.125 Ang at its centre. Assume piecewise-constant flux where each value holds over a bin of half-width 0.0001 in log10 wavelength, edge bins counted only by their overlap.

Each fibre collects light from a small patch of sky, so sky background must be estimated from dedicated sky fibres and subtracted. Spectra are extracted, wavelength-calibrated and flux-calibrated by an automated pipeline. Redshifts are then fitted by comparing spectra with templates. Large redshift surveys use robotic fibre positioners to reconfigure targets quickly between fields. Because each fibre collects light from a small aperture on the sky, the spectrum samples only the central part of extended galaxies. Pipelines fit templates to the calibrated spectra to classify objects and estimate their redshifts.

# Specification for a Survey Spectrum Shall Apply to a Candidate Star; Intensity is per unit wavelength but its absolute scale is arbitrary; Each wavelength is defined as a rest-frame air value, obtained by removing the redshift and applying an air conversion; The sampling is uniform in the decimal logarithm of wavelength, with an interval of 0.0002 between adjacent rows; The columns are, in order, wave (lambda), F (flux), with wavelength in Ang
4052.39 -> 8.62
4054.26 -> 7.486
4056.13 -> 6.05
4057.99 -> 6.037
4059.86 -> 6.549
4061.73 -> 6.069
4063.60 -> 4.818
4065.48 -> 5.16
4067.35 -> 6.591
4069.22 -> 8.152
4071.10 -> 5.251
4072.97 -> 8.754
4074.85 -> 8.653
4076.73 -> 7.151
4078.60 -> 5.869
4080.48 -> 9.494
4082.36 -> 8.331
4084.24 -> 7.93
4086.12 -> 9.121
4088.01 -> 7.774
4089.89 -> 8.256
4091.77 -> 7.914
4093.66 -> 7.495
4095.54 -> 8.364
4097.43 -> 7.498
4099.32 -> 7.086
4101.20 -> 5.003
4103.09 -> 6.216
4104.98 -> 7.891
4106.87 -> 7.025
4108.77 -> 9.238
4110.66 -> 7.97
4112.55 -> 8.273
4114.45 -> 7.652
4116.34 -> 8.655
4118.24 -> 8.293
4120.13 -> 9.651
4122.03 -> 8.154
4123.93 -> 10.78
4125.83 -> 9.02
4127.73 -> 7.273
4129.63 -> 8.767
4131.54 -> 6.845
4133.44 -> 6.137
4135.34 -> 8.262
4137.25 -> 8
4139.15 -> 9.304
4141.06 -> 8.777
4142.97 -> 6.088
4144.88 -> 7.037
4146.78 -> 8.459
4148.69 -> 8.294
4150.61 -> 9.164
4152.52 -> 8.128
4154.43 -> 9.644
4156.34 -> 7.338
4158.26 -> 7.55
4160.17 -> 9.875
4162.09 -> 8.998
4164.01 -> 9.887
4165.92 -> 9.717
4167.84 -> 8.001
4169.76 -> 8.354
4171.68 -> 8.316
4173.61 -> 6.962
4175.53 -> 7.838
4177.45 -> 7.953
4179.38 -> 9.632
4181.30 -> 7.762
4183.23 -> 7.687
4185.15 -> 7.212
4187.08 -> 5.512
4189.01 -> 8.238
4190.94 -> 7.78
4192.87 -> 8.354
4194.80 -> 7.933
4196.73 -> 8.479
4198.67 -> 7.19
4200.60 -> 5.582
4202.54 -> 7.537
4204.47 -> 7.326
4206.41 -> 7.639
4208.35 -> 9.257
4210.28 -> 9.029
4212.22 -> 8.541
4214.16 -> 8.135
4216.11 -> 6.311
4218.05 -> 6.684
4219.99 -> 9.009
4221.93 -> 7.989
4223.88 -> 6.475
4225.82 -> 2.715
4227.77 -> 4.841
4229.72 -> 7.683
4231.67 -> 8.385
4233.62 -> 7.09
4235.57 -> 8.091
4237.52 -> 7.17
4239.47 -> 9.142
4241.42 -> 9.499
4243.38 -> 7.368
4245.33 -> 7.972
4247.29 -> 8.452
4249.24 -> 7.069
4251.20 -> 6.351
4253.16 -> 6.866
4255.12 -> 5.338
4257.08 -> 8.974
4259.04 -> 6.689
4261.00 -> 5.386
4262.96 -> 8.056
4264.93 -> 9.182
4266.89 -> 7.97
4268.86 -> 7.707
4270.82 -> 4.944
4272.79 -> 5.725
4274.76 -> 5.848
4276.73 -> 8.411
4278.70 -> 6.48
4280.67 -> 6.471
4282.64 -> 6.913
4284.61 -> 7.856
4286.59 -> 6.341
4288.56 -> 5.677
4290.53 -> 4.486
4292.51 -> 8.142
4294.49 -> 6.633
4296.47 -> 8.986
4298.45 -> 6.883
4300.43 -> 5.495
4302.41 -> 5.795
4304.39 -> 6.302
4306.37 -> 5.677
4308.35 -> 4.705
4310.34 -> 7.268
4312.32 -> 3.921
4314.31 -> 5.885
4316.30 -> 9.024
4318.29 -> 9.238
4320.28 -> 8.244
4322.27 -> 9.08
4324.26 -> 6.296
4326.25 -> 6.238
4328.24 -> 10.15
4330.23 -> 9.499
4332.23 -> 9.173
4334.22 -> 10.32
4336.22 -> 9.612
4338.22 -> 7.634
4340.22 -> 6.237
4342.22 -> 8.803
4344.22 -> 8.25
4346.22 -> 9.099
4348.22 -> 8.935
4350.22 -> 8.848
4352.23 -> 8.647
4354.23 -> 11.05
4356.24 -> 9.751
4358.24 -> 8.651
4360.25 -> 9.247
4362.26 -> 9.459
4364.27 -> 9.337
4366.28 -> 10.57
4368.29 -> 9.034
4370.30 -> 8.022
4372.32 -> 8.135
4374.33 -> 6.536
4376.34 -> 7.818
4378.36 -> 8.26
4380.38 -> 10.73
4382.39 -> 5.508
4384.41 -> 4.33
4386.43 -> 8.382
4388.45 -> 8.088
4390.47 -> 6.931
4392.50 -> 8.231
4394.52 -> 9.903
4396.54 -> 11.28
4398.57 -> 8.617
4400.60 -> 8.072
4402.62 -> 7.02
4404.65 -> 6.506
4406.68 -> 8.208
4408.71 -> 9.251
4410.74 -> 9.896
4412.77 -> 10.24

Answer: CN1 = -0.11 mag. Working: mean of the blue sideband 7.84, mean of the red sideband 7.05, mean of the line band 8.32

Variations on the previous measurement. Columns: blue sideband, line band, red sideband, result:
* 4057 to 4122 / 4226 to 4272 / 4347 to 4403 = 0.110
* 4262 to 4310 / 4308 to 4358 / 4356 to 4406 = -0.106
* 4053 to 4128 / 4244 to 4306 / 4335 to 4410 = 0.186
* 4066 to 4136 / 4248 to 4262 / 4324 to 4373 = 0.256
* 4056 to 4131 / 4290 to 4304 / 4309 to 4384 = 0.228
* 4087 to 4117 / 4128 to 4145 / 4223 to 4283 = -0.028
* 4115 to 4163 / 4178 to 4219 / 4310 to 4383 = 0.090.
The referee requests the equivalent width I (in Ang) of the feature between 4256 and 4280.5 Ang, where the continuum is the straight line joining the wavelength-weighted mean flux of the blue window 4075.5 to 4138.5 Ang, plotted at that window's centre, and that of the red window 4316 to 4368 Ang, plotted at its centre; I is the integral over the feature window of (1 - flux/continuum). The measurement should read 4.3 Ang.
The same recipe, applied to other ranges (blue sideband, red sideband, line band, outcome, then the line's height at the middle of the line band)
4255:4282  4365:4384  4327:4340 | -2.4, 7.72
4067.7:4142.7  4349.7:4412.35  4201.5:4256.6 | 5.1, 8.2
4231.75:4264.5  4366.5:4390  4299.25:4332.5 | 2.3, 7.66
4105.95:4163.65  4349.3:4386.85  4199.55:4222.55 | 1.7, 8.38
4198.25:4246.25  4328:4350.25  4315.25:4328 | 0.7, 8.63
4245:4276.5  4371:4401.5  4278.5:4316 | 5.0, 7.34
